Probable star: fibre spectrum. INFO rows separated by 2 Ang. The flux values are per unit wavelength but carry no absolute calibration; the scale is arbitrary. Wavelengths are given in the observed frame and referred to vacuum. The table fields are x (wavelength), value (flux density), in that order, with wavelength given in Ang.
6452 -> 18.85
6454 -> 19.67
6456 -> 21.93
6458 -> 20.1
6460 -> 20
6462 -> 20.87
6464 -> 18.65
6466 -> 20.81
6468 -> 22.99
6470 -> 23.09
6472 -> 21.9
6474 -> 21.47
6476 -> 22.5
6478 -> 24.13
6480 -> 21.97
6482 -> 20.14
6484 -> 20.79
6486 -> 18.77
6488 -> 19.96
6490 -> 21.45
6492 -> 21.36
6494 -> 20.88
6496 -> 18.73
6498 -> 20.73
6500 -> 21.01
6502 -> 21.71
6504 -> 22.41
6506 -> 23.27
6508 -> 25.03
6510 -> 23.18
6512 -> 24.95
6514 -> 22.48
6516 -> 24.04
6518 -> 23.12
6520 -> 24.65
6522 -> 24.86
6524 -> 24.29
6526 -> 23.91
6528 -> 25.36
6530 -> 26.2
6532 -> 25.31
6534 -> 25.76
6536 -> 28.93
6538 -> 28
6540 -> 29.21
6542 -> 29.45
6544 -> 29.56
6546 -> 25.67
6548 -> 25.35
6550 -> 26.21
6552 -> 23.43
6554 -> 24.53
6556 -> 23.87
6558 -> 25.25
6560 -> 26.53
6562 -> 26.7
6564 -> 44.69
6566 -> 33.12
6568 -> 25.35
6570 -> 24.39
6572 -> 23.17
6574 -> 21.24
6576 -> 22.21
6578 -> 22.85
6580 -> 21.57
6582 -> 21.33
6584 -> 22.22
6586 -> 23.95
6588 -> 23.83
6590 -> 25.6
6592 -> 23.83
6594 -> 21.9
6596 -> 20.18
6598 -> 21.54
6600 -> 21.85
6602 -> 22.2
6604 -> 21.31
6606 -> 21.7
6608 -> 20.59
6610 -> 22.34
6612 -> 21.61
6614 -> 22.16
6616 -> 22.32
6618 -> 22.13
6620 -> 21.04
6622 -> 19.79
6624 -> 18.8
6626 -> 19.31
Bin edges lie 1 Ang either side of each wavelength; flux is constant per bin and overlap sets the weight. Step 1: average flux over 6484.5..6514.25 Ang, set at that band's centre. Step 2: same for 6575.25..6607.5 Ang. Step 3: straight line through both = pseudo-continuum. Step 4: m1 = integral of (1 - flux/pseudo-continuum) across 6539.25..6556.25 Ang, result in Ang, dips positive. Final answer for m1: -3.4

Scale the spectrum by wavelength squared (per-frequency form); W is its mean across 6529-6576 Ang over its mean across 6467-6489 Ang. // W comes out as 1.28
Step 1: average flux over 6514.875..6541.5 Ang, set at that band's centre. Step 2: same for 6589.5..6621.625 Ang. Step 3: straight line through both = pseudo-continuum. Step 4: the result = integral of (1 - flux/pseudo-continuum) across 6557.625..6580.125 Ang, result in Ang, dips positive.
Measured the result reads -2.7 Ang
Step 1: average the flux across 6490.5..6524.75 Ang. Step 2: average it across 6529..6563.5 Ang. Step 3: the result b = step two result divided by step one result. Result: 1.2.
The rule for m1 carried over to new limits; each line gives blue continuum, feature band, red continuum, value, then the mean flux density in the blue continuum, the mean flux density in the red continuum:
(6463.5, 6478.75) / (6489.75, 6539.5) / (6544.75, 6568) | 2.4 Ang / 22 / 27.7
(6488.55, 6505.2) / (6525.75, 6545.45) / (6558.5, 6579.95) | -2.6 Ang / 21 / 26.7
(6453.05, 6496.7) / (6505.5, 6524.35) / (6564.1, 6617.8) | -1.9 Ang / 21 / 23.2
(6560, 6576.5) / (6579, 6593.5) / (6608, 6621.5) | 1.3 Ang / 27.7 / 21.8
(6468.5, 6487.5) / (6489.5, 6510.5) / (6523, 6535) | 1.3 Ang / 21.6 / 25.1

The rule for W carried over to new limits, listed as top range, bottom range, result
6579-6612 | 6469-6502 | 1.08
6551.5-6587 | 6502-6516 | 1.10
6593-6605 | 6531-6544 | 0.78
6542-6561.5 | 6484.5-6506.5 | 1.26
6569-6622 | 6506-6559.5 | 0.89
